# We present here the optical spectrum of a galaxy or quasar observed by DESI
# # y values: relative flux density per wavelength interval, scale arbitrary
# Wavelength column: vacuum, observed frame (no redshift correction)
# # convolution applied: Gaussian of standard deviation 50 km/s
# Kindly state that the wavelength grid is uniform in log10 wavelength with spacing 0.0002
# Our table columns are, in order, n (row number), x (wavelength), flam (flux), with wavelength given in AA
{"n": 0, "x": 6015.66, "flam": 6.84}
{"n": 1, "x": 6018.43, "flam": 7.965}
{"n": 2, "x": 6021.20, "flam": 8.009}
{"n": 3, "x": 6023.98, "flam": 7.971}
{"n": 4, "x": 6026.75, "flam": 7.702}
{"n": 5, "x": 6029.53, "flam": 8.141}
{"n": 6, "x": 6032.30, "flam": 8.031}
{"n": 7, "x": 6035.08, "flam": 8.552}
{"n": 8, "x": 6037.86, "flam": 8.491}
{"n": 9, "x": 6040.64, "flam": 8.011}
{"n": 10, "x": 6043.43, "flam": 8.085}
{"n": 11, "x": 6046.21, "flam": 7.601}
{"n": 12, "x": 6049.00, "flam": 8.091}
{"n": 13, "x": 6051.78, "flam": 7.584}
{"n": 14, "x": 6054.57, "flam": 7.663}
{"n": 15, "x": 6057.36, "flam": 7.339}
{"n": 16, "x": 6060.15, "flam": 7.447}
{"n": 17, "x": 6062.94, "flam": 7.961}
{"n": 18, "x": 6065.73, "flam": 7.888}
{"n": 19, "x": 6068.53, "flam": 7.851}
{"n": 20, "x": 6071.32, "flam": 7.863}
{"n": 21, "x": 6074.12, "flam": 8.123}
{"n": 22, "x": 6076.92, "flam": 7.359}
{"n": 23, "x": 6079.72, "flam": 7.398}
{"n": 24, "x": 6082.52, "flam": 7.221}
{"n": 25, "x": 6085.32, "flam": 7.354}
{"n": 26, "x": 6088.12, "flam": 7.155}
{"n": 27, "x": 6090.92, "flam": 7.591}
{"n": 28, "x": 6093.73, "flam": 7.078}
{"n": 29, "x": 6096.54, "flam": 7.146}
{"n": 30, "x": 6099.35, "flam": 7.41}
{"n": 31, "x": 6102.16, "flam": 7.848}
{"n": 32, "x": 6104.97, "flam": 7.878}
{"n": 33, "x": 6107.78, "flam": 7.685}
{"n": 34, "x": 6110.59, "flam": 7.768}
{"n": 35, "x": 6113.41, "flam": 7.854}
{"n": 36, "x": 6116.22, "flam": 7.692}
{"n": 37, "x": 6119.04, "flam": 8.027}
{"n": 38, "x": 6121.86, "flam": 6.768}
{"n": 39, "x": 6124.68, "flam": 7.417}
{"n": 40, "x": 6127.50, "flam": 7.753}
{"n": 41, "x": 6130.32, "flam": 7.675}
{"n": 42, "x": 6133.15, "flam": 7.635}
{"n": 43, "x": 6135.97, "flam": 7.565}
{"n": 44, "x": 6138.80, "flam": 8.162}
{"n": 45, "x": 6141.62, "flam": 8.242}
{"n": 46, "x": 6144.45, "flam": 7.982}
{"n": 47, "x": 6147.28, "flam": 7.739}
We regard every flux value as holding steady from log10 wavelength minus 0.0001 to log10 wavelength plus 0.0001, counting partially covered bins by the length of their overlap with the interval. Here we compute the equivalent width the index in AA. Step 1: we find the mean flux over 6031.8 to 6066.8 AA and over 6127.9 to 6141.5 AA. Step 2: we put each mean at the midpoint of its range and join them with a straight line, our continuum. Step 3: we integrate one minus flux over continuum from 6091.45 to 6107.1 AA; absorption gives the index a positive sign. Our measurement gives 0.7 AA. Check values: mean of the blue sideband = 7.9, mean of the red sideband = 7.81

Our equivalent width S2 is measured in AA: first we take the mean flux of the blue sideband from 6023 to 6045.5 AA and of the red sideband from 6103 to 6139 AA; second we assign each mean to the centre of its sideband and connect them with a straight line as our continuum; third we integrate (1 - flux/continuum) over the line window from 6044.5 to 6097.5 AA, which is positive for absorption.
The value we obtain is 2.38 AA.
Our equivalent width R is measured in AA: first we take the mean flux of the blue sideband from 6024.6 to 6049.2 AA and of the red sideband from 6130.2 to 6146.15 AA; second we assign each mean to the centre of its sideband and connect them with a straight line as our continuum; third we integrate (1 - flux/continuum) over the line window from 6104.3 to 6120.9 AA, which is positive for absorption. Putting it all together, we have 0.3 AA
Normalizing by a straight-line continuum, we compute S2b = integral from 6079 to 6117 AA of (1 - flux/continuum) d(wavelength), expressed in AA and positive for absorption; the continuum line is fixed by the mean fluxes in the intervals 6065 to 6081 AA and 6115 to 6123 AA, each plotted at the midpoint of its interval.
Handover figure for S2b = 0.55 AA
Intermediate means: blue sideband 7.74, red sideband 7.51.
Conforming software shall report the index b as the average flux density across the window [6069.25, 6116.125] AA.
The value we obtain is 7.56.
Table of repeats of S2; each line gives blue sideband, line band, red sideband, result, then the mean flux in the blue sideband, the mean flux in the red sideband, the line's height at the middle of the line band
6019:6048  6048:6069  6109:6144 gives 0.7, 8.06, 7.72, 7.97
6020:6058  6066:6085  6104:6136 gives 0.4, 7.96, 7.64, 7.82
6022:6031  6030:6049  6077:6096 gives -0.8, 7.95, 7.3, 7.8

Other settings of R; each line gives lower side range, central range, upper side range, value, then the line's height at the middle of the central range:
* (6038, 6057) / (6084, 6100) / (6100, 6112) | 1.0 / 7.79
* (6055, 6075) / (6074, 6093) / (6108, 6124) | 0.8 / 7.71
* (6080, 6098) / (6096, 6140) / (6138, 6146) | 0.5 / 7.74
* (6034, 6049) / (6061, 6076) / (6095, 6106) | -0.1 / 7.87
